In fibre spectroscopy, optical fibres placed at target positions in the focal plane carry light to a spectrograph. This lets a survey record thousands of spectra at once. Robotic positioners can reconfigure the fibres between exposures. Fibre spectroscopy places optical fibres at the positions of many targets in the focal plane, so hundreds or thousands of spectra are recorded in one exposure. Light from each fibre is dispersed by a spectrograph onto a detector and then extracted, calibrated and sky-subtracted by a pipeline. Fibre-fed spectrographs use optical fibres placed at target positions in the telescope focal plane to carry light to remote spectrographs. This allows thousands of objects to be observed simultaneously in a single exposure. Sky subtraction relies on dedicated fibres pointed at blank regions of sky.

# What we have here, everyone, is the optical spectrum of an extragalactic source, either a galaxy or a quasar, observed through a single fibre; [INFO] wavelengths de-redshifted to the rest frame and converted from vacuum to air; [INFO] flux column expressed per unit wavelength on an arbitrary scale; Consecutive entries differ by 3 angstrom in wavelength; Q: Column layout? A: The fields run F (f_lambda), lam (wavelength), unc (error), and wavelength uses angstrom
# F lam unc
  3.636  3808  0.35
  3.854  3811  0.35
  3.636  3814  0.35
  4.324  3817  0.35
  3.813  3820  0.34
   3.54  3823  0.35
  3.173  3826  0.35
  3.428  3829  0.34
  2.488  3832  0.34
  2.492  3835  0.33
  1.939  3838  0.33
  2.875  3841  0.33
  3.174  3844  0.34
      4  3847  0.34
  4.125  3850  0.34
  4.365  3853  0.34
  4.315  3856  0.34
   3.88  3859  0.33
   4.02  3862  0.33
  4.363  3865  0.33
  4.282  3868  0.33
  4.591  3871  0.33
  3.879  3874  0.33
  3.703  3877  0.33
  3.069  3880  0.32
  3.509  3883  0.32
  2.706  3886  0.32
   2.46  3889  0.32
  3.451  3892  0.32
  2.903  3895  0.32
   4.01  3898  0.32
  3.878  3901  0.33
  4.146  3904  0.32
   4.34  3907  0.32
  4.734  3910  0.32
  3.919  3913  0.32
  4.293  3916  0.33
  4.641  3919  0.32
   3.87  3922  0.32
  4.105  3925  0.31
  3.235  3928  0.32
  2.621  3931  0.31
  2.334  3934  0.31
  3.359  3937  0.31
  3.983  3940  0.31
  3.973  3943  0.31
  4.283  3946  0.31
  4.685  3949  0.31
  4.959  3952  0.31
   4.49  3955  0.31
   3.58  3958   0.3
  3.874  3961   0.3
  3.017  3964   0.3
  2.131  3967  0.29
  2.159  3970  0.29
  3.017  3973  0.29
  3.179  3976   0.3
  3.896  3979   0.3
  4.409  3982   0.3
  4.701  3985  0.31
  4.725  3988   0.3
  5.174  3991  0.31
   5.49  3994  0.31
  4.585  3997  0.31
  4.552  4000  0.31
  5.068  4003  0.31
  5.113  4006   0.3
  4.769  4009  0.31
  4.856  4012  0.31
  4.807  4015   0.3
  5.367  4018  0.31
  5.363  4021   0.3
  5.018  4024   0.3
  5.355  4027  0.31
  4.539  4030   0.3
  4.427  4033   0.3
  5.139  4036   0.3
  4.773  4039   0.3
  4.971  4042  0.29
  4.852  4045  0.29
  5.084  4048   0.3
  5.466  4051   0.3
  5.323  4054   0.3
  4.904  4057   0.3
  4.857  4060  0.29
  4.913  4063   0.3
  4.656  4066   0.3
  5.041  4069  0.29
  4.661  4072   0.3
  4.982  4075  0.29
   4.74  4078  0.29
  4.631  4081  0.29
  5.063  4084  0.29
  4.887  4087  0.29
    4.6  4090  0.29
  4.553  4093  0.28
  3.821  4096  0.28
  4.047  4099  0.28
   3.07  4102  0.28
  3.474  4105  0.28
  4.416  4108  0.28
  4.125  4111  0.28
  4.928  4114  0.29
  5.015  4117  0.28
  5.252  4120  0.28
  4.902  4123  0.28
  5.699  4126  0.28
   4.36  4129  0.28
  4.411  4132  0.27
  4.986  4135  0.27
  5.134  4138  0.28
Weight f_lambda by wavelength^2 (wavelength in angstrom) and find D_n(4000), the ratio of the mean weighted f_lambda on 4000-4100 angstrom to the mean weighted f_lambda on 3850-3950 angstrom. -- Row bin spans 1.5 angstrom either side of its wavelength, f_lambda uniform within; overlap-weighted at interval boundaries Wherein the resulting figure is 1.4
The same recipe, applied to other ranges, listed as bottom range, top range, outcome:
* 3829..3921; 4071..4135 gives 1.39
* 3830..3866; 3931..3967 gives 1.13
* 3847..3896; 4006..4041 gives 1.43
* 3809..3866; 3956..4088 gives 1.42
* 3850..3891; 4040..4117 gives 1.36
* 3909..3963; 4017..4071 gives 1.34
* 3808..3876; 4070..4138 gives 1.43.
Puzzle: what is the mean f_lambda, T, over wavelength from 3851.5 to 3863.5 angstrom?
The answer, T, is 4.14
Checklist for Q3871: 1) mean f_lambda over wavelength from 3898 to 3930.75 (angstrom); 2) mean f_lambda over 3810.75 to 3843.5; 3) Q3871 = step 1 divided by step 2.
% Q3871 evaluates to 1.26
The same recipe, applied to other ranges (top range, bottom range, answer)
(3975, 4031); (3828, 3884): 1.33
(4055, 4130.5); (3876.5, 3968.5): 1.26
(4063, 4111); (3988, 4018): 0.90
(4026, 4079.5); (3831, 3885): 1.36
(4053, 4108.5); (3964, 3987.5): 1.34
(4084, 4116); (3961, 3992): 1.17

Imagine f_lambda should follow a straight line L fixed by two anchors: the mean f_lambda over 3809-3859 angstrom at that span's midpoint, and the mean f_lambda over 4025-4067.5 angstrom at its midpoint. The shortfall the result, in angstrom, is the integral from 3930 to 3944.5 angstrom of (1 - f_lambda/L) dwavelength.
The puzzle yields 3.2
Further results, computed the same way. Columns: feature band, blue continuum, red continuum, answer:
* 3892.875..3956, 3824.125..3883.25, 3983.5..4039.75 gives 3.9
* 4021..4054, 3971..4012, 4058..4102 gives -3.1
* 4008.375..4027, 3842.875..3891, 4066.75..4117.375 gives -3.6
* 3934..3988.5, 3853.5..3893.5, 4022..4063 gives 7.8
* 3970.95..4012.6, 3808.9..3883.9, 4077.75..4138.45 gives -3.5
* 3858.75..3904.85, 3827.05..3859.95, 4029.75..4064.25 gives -0.2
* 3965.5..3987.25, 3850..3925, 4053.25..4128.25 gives 4.3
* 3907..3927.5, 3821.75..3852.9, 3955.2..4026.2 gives -2.5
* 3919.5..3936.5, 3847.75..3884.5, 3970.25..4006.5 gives 3.6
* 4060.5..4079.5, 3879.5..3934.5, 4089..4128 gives -2.4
